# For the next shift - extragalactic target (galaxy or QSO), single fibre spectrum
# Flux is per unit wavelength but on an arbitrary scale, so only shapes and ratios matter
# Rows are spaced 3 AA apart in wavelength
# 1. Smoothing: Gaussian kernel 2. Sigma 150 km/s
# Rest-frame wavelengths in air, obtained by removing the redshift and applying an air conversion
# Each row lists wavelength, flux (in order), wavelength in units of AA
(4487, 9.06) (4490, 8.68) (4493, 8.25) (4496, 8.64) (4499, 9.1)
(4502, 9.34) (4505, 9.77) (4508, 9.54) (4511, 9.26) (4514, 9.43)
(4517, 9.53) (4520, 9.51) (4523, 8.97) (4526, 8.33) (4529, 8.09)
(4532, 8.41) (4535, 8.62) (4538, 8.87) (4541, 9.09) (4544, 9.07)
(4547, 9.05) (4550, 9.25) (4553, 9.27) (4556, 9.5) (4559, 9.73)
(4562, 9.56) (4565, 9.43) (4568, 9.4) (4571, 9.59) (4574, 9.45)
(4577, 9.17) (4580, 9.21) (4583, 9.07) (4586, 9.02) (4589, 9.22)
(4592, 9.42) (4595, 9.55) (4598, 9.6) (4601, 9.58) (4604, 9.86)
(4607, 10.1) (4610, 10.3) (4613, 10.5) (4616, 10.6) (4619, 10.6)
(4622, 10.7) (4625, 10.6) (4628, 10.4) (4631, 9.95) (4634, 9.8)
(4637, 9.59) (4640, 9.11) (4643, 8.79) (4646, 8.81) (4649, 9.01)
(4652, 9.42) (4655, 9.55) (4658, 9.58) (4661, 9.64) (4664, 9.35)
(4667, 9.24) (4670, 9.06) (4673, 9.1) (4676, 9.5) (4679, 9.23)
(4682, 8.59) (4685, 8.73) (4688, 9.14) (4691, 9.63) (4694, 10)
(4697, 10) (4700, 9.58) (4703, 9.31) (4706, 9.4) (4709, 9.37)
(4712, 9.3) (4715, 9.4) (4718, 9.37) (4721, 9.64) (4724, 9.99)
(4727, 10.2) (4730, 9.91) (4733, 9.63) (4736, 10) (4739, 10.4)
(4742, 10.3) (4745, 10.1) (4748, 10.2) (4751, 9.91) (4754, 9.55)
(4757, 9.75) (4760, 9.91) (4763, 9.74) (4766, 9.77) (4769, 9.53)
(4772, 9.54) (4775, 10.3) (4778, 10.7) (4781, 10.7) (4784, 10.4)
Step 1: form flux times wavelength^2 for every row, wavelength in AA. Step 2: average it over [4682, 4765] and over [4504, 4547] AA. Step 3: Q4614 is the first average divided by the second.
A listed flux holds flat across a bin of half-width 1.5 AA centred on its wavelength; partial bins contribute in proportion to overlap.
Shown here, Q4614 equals 1.17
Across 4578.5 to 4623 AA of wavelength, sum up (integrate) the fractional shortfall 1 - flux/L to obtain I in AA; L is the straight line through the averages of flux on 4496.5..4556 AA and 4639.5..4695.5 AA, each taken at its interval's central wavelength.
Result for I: -3.1 AA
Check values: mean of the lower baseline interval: 9.08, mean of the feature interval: 9.81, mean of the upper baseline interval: 9.24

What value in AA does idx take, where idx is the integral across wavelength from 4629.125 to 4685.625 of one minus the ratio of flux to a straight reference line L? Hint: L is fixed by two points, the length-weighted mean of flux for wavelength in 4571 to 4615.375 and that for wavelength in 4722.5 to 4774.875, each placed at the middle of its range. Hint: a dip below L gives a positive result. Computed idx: 2.6 AA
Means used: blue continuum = 9.6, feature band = 9.28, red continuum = 9.92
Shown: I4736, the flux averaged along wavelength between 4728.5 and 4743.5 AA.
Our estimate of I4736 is 10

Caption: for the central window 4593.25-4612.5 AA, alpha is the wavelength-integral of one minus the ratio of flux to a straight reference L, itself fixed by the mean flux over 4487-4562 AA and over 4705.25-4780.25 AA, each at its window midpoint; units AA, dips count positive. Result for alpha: -1.06 AA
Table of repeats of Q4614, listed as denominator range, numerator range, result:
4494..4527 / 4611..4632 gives 1.19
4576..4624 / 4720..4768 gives 1.08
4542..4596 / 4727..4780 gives 1.16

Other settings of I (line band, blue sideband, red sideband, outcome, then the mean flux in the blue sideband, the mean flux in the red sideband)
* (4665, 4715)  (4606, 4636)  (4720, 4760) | 4.0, 10.3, 9.97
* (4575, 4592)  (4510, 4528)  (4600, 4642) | 1.0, 9.14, 10.1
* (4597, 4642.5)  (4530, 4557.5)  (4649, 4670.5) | -4.0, 9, 9.39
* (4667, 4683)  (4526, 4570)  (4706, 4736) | 0.6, 9.08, 9.65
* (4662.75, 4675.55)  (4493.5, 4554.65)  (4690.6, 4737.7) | 0.4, 9.04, 9.67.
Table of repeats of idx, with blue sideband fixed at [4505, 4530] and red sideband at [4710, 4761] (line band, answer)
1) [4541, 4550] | 0.1 AA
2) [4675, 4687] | 0.8 AA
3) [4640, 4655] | 0.8 AA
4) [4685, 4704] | 0.3 AA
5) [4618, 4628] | -1.2 AA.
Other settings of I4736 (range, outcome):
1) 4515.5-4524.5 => 9.34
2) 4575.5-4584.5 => 9.15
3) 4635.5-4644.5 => 9.16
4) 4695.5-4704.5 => 9.63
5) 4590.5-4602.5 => 9.54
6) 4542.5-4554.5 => 9.16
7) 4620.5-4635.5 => 10.3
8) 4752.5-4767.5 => 9.74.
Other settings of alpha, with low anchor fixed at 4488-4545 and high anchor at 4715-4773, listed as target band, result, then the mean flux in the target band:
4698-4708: 0.2 AA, 9.46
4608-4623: -1.9 AA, 10.5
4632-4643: 0.0 AA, 9.42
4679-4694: 0.8 AA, 9.14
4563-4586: -0.3 AA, 9.32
